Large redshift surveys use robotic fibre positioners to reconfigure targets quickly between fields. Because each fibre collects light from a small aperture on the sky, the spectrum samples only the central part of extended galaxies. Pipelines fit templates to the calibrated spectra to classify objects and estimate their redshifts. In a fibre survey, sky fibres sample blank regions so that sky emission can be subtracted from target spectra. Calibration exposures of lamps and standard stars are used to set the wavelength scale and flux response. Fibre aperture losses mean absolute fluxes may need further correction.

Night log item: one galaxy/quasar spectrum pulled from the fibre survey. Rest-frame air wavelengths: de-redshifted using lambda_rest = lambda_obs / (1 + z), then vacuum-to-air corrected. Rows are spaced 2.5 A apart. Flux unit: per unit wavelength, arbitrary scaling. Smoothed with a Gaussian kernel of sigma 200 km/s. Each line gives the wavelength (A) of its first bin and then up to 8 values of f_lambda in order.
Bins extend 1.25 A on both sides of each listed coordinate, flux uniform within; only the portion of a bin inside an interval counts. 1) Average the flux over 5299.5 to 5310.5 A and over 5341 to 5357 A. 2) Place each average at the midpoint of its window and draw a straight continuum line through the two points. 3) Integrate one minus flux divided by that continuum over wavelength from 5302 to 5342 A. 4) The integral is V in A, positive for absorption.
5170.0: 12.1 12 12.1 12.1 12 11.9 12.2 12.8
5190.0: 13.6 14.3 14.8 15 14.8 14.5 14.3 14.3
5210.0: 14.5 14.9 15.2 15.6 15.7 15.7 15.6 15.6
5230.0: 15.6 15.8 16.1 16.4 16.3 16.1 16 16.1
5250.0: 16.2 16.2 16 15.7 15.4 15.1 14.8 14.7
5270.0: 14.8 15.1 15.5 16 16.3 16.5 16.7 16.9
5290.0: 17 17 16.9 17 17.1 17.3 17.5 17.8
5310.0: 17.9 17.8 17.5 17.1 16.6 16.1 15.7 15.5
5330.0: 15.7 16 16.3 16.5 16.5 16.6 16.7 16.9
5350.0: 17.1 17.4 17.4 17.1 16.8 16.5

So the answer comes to 1.4 A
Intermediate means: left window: 17.5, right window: 17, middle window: 16.7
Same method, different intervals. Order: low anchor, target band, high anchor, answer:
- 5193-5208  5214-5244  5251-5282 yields -1.63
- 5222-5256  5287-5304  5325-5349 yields -0.93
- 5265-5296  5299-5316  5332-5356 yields -1.26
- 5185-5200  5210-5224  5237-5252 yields -0.29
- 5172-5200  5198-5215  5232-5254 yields -0.52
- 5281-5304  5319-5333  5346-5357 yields 0.95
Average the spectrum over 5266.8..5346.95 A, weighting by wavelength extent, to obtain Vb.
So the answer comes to 16.5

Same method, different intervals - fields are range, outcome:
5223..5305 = 16.1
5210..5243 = 15.7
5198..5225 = 15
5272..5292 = 16.3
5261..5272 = 14.9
